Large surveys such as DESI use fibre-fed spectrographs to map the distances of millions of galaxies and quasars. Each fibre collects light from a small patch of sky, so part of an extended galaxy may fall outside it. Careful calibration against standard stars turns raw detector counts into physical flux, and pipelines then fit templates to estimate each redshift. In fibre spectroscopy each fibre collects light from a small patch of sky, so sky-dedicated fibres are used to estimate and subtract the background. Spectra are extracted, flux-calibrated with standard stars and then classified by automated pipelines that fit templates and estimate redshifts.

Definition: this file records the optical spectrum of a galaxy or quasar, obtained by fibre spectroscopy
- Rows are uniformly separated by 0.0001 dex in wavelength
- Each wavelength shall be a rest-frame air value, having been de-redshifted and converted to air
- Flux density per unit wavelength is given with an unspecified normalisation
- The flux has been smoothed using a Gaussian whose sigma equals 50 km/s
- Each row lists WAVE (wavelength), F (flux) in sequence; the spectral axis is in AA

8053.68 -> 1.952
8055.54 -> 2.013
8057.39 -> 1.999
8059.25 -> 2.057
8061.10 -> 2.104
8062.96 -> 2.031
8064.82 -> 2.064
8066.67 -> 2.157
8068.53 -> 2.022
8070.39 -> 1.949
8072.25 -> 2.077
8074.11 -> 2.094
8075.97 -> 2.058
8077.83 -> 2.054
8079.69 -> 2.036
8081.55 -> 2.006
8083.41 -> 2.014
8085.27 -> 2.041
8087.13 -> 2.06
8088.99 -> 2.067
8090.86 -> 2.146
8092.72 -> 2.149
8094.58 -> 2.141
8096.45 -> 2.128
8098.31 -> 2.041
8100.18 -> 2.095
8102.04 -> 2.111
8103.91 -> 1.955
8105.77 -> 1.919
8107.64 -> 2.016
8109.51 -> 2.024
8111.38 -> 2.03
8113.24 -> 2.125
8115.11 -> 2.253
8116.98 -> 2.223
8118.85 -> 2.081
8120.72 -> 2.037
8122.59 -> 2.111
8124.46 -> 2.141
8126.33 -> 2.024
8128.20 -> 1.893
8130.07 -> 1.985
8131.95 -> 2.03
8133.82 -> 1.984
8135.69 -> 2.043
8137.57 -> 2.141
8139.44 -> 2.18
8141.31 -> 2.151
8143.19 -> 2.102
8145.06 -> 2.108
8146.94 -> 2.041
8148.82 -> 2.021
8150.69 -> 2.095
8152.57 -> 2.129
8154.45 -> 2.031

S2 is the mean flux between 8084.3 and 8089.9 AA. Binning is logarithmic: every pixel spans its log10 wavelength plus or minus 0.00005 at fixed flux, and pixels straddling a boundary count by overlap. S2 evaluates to 2.06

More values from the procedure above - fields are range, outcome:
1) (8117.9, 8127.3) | 2.08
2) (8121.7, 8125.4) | 2.13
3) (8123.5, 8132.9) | 2.01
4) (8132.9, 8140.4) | 2.09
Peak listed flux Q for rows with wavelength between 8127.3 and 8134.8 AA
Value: 2.03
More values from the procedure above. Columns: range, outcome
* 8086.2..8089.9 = 2.067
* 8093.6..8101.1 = 2.141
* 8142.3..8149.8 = 2.108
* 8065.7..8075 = 2.157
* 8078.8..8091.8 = 2.146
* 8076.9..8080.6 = 2.054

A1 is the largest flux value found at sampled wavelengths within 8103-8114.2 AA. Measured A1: 2.125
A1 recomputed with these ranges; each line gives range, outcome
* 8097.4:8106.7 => 2.111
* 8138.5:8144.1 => 2.18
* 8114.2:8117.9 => 2.253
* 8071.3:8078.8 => 2.094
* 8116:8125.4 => 2.223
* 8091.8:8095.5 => 2.149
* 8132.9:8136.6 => 2.043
